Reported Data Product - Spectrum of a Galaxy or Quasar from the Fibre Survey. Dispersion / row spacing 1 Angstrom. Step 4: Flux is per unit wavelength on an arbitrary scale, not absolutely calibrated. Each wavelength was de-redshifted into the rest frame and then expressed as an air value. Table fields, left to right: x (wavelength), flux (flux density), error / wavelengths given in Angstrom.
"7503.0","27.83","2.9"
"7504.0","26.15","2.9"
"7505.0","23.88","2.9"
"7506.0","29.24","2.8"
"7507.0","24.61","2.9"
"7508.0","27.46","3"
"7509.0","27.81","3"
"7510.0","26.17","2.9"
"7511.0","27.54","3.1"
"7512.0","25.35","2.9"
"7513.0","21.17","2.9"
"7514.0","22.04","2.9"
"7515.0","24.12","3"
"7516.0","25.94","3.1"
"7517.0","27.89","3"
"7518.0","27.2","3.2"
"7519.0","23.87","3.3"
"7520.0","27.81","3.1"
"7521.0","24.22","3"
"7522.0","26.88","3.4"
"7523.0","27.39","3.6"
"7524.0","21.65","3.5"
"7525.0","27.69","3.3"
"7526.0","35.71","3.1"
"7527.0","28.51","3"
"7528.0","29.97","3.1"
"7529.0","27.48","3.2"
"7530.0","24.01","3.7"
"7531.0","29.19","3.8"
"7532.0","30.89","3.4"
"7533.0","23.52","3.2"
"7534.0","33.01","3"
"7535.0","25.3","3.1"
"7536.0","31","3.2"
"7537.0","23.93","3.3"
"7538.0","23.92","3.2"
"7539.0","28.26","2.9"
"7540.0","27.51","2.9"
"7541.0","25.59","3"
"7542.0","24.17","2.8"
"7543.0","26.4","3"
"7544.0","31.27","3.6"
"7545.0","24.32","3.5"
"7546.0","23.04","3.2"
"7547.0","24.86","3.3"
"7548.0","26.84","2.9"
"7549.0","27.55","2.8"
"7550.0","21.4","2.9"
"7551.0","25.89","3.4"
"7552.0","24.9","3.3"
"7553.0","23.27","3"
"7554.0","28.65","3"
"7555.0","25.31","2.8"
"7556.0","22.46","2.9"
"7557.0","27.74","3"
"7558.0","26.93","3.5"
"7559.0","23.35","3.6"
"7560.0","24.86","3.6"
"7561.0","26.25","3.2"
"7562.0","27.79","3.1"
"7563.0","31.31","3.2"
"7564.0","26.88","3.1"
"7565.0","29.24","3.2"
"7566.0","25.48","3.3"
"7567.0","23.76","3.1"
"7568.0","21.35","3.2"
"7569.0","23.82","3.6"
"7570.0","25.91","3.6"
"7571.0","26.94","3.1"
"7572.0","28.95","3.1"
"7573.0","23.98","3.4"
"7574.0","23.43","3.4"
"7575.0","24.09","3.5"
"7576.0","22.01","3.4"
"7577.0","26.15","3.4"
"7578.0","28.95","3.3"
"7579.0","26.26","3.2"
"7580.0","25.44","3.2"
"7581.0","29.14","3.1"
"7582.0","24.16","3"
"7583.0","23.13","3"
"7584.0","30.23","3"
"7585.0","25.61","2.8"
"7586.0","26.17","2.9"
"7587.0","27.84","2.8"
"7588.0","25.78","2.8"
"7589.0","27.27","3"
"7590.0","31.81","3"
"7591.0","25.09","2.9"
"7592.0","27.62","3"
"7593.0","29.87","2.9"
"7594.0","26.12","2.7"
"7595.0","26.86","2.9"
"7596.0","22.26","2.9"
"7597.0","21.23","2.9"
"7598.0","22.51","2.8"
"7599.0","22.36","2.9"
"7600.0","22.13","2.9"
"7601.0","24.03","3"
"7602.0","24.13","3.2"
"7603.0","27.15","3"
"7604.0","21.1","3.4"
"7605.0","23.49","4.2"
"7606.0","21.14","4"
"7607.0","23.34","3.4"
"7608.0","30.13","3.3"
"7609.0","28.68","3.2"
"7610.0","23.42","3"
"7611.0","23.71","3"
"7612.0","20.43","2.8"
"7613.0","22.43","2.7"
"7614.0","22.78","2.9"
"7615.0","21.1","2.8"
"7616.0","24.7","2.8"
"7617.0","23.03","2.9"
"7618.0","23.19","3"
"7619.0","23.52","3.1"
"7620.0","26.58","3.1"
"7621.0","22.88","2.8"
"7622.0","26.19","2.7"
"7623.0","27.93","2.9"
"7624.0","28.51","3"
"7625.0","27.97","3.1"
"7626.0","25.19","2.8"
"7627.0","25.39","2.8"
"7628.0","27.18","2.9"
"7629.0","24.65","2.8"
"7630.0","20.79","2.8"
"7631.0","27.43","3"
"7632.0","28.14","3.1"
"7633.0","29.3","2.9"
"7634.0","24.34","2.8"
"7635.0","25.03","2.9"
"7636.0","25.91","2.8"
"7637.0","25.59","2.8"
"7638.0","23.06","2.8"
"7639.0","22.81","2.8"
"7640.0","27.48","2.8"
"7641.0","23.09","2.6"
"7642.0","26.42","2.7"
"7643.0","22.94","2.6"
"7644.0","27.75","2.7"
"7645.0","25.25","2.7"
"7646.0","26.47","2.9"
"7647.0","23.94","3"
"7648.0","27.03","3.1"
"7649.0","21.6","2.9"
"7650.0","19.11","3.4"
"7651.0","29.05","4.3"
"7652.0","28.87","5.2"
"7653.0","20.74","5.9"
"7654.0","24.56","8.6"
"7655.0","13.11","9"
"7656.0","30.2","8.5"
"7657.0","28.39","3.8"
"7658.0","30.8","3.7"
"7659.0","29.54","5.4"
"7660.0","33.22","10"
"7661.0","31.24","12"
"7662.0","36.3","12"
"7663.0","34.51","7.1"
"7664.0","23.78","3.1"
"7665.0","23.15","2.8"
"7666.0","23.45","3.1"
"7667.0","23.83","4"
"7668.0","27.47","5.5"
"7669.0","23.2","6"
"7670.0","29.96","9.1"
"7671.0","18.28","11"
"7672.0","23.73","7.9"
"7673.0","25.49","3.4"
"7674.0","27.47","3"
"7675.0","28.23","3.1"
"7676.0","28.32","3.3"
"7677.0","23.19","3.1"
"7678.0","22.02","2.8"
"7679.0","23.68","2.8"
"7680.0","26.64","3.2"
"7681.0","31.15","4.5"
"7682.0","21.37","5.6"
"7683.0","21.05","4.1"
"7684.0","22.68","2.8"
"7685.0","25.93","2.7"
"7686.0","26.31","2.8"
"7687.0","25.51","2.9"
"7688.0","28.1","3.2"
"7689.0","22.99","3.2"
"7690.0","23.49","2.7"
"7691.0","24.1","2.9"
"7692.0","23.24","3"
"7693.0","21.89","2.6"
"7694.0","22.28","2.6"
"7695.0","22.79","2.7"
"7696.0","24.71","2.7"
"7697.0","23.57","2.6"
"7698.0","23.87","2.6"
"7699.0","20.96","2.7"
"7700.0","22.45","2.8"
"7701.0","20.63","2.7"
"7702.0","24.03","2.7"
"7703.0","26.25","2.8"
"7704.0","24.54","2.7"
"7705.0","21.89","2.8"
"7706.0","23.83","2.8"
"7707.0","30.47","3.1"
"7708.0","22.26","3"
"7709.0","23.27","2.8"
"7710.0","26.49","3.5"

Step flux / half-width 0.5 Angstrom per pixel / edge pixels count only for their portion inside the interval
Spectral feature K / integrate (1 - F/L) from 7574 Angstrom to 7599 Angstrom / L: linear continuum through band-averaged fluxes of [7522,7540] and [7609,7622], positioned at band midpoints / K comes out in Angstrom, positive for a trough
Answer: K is -1.0 Angstrom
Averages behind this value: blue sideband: 27.7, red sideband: 23.5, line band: 25.9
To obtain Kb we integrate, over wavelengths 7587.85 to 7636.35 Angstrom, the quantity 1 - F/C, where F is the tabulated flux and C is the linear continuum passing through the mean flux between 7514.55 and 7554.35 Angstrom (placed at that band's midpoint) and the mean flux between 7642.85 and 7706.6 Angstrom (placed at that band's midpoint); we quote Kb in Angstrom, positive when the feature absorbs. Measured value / 1.5 Angstrom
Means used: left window 26.6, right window 25.1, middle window 25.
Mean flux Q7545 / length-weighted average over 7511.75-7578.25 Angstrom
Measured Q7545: 26.1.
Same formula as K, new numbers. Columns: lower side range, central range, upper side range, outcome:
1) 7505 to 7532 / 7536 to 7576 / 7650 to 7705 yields 0.87 Angstrom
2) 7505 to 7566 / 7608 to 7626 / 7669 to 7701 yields 0.40 Angstrom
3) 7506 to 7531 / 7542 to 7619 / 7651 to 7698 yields 2.46 Angstrom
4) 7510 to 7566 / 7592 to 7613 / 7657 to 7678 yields 1.99 Angstrom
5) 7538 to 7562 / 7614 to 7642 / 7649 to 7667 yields 1.38 Angstrom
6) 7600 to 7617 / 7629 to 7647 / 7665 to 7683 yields -0.75 Angstrom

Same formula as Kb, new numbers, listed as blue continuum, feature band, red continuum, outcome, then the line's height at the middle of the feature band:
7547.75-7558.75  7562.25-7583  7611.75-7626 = -0.5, 25.2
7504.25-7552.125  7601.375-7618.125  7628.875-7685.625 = 1.4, 26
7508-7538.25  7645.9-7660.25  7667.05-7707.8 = -0.4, 24.9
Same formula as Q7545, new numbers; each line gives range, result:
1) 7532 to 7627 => 25.5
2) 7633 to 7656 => 24.5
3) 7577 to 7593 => 27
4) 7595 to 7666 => 25.2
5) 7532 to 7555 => 26.2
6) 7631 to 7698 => 25.4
